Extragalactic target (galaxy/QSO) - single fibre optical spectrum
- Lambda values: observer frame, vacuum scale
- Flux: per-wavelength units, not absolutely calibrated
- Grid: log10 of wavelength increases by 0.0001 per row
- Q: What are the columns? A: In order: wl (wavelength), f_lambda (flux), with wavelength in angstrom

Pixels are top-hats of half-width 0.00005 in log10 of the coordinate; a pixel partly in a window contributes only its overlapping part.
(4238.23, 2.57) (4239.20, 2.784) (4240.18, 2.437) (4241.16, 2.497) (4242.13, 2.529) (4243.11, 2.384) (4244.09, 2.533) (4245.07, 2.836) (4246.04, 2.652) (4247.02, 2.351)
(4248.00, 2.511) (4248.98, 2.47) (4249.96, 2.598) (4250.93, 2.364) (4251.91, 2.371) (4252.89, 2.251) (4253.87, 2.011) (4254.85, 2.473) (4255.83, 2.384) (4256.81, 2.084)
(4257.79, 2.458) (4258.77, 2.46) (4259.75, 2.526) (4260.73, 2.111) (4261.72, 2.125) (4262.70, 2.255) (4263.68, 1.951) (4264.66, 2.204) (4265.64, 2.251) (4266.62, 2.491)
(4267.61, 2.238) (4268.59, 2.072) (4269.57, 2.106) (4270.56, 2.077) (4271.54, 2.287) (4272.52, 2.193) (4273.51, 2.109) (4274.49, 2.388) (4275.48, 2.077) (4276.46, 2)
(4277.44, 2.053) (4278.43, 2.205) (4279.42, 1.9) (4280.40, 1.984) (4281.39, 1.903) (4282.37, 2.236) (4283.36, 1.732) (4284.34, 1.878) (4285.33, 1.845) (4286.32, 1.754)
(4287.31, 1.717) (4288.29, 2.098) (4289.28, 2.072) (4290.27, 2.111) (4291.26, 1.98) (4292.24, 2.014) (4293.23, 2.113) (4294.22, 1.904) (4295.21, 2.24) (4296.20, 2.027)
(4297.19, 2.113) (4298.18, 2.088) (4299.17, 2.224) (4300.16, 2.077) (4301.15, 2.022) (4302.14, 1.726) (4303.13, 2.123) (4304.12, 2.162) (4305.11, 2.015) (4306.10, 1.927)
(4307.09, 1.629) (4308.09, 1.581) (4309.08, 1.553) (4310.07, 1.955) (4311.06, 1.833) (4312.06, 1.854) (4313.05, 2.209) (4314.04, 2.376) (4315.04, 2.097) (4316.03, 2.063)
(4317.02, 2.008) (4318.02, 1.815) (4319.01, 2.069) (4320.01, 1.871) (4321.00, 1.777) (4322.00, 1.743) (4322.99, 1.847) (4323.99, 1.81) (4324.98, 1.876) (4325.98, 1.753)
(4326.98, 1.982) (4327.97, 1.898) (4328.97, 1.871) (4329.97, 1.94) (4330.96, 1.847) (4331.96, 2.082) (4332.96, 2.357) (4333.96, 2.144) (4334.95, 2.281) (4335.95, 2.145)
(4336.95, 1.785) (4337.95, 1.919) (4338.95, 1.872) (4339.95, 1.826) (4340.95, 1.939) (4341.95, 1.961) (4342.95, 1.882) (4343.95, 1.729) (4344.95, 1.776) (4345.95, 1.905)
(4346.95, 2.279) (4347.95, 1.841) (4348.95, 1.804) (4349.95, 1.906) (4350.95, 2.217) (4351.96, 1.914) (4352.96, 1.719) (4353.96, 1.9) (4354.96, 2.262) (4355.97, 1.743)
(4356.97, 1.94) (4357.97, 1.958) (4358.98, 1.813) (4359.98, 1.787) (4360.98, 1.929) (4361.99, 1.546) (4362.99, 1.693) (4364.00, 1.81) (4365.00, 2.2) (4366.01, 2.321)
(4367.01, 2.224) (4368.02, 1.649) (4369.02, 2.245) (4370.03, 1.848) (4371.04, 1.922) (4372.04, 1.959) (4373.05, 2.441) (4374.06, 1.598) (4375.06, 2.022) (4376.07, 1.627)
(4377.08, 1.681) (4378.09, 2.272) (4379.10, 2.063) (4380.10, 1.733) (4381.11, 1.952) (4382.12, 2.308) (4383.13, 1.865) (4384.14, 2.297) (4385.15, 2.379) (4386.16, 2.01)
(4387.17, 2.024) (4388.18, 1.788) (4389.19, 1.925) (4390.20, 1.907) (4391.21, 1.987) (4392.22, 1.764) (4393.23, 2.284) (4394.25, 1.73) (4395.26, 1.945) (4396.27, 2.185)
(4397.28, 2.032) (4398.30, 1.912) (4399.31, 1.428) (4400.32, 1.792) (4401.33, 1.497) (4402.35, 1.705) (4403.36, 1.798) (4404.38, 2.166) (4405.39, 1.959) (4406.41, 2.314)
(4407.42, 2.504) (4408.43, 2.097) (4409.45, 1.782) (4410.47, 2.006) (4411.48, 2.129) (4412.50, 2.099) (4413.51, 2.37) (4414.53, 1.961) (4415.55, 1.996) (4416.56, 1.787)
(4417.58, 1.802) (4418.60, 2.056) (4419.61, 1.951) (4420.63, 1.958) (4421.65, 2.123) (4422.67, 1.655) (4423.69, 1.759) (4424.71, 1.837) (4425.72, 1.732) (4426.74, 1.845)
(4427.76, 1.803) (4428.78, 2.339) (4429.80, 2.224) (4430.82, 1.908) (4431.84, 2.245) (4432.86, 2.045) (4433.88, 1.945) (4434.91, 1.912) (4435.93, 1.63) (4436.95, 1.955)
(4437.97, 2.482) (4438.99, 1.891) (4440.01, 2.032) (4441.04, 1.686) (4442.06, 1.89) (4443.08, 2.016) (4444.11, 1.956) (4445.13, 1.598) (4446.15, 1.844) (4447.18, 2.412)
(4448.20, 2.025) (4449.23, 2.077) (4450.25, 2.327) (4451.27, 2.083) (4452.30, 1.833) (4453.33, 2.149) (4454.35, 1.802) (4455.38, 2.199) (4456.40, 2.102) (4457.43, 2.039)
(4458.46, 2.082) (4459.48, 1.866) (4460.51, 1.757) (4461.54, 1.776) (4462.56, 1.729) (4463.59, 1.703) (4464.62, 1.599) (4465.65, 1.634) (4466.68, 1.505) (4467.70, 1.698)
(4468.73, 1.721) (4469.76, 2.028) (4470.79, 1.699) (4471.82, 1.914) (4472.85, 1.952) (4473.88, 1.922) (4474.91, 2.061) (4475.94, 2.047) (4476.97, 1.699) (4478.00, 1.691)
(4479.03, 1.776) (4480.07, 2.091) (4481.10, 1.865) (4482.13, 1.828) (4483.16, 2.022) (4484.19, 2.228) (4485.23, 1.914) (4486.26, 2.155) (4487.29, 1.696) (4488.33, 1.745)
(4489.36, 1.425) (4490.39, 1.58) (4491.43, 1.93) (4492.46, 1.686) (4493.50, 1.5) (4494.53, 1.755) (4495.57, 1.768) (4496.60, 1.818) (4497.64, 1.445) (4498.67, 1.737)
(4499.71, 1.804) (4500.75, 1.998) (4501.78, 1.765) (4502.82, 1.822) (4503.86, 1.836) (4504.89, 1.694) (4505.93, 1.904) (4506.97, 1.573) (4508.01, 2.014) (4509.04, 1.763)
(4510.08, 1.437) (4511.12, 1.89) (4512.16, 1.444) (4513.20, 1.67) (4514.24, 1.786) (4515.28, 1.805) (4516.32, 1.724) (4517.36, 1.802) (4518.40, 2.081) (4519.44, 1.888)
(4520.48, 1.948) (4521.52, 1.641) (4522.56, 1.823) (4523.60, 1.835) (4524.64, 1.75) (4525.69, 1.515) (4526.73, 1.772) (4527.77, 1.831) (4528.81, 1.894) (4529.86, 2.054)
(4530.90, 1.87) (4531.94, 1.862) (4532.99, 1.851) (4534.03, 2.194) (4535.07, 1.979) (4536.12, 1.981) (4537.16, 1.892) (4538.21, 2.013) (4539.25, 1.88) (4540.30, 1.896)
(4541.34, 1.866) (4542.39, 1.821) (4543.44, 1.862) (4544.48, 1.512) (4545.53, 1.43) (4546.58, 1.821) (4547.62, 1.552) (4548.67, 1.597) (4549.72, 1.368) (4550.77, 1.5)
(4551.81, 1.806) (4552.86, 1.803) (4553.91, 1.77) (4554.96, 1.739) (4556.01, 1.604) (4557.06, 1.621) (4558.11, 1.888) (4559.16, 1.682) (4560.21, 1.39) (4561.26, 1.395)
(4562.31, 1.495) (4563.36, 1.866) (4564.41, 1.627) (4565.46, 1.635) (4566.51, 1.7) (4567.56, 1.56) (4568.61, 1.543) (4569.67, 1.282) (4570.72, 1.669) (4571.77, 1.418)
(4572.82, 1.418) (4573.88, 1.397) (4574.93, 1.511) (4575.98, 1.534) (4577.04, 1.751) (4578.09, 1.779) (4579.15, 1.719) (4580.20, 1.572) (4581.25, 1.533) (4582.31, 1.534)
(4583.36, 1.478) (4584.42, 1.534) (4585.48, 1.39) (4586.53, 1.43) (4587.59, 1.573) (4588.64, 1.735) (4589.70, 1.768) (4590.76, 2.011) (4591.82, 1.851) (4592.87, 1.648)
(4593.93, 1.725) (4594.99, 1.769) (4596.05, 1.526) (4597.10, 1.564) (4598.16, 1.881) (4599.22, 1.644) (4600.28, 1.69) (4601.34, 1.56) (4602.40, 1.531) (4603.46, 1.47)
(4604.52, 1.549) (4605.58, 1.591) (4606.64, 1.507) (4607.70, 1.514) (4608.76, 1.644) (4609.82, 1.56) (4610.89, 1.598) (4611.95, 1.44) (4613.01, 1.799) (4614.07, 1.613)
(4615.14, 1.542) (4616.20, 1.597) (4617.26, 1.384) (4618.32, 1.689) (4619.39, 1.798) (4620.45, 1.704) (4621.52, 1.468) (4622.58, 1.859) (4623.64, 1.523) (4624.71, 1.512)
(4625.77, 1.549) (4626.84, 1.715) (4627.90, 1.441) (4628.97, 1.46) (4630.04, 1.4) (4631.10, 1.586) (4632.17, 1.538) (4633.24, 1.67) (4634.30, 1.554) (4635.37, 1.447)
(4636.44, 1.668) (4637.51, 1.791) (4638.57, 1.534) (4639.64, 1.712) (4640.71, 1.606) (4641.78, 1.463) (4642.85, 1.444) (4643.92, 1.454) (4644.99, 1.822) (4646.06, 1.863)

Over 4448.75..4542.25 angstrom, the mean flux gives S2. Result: 1.84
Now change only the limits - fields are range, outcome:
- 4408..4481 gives 1.93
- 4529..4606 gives 1.67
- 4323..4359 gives 1.94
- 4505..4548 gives 1.81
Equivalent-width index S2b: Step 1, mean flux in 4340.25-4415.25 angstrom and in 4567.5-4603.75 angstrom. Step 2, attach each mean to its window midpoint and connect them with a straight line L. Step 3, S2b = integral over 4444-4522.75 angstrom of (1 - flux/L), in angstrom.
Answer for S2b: -2.7 angstrom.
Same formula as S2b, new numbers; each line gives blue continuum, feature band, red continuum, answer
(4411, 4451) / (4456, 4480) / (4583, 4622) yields 0.93 angstrom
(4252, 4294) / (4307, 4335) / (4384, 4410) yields 1.73 angstrom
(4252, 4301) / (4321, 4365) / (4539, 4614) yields 2.10 angstrom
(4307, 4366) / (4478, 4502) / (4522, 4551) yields 0.29 angstrom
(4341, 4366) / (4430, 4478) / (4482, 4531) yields -2.47 angstrom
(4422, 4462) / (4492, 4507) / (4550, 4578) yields 0.41 angstrom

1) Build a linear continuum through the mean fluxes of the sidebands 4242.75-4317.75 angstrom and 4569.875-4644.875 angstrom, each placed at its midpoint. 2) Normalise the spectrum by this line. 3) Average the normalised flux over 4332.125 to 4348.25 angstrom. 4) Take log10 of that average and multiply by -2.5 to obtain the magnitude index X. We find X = 0.03 mag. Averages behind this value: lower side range 2.13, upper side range 1.59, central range 1.98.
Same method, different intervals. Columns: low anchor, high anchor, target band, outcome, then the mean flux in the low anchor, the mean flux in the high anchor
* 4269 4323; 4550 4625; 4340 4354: 0.01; 2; 1.61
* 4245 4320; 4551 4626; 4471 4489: -0.07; 2.11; 1.61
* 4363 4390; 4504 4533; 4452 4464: -0.03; 2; 1.79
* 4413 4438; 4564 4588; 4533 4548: -0.12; 1.96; 1.55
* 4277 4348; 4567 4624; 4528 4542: -0.16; 1.96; 1.6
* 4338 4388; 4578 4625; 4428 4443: -0.09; 1.95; 1.62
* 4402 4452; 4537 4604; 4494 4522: 0.01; 1.99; 1.64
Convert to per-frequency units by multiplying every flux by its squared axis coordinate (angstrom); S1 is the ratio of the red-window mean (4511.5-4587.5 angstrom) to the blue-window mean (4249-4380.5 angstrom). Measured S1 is 0.94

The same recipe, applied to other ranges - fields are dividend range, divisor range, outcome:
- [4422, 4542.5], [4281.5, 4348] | 1.03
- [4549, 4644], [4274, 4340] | 0.92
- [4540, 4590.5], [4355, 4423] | 0.89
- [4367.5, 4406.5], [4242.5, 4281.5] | 0.91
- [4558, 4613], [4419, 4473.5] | 0.88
